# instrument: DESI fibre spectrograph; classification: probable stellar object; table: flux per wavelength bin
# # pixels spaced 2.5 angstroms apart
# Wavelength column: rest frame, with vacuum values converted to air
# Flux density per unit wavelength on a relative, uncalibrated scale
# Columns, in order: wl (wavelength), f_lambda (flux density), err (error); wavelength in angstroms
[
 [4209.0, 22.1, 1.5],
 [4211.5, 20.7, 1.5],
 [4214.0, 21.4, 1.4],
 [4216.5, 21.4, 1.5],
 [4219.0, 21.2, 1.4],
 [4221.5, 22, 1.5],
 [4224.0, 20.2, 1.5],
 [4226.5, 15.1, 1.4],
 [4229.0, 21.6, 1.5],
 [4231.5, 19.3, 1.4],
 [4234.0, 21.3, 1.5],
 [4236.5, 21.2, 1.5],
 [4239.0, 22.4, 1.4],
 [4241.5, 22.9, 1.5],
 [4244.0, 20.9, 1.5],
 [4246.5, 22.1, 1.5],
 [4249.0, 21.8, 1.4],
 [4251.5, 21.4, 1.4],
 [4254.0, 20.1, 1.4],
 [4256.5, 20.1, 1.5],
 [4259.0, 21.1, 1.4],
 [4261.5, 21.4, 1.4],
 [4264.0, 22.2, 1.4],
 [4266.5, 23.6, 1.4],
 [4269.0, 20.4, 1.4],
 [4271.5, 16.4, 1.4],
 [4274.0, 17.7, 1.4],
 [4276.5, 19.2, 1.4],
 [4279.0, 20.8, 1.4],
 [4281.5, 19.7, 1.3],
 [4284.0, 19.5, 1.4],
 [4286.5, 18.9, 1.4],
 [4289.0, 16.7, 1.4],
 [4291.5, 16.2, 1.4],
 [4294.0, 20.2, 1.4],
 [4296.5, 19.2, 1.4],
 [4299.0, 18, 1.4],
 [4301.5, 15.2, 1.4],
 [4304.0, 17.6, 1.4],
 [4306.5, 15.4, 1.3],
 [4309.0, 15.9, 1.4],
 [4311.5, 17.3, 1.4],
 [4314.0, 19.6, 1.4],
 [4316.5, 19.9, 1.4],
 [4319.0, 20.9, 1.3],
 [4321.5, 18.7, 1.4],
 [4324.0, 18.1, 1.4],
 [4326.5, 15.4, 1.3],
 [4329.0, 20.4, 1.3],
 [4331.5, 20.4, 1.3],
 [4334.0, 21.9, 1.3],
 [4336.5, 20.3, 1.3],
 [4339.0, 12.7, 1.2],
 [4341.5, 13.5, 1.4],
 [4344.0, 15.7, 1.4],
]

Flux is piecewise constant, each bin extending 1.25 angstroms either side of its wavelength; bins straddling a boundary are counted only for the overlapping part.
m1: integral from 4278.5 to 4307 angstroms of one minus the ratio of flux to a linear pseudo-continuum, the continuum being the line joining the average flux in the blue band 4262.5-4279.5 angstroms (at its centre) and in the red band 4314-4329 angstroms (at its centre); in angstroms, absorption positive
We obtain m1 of 2.1 angstroms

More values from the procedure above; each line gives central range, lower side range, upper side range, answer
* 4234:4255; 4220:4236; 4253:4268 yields -0.90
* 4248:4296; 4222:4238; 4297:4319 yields -2.93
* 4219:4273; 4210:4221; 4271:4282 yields -2.14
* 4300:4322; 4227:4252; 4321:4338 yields 2.07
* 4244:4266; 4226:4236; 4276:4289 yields -1.96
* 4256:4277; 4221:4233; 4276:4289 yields -0.93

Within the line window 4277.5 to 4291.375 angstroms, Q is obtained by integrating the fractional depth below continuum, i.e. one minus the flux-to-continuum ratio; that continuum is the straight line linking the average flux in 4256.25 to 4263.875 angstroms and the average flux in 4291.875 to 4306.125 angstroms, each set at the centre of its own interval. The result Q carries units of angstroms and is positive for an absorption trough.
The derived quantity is 0.1 angstroms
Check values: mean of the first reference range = 21.2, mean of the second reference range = 17.8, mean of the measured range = 18.9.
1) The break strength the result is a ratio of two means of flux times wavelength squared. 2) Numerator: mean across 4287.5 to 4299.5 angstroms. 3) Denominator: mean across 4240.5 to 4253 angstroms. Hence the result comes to 0.8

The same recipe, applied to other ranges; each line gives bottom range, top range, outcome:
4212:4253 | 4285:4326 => 0.88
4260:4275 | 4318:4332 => 0.95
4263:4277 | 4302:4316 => 0.88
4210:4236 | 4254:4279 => 1.01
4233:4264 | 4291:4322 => 0.87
